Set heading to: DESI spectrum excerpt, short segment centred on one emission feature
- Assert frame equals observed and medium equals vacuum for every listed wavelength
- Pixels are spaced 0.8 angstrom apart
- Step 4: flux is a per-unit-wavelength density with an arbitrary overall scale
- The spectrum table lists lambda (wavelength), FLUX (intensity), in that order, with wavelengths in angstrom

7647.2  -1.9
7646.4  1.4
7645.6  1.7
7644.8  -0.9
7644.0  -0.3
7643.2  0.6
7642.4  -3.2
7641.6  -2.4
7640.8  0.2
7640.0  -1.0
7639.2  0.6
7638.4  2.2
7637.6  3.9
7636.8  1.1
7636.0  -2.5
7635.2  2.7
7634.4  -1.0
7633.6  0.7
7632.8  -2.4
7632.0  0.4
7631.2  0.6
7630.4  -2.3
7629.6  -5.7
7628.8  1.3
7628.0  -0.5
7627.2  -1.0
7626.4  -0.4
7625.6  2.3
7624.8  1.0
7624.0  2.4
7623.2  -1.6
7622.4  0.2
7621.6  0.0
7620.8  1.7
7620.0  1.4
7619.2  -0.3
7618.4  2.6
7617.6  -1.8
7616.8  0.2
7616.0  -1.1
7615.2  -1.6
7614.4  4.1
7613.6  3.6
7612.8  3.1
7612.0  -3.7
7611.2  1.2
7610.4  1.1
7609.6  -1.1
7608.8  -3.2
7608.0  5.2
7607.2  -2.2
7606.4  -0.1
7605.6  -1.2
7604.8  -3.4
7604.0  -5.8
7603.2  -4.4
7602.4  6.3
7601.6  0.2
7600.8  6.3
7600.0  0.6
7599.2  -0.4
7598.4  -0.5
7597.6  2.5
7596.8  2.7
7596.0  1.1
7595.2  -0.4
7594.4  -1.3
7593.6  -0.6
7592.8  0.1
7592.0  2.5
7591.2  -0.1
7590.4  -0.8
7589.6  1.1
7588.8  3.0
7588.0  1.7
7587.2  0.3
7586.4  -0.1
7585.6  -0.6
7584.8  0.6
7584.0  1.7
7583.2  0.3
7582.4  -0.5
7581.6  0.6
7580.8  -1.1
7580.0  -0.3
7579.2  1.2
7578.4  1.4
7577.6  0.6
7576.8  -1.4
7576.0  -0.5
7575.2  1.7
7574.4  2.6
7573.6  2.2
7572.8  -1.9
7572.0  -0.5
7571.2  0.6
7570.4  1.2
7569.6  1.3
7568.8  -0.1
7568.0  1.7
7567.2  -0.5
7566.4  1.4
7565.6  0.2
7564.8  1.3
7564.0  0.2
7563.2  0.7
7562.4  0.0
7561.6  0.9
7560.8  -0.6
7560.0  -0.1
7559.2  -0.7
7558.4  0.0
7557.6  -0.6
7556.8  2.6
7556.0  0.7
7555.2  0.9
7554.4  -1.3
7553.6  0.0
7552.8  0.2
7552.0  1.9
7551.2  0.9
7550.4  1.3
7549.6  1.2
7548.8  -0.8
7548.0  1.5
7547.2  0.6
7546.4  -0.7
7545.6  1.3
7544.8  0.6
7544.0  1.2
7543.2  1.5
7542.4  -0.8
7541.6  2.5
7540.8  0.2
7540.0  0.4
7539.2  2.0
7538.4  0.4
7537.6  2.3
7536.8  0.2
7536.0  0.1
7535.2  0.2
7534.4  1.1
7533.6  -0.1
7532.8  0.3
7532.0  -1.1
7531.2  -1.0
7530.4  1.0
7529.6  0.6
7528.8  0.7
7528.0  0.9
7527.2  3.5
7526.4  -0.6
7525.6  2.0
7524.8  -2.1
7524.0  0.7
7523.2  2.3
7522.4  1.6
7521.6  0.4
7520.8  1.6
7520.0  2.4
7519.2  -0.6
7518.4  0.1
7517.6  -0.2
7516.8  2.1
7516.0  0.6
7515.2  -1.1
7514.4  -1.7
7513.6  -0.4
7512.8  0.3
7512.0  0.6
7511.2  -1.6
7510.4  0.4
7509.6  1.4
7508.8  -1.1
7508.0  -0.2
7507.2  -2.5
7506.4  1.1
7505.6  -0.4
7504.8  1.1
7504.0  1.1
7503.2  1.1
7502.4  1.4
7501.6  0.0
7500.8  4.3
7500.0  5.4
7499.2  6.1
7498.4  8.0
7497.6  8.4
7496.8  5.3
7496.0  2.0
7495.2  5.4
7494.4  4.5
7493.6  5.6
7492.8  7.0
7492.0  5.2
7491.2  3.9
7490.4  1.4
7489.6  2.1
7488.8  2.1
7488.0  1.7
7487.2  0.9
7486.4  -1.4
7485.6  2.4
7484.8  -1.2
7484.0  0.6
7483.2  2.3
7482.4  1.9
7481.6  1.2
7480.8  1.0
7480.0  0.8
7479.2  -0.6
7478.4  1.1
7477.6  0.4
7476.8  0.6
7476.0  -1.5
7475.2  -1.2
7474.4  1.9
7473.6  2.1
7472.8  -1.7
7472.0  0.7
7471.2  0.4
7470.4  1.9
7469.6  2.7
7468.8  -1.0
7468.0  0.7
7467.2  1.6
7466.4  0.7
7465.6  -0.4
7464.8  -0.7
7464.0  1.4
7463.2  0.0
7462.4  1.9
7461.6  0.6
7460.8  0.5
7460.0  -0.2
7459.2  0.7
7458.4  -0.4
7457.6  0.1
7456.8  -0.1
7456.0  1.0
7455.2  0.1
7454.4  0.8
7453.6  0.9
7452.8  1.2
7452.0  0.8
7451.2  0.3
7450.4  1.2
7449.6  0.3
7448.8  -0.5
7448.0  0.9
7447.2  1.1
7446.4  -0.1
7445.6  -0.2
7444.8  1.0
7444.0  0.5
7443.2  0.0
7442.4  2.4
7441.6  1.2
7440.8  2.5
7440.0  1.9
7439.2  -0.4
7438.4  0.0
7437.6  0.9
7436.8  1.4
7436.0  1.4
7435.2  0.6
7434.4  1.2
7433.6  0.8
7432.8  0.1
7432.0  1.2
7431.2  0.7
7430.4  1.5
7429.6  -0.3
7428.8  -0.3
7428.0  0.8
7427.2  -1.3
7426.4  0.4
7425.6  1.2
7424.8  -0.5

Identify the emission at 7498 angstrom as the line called [O II] 3727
